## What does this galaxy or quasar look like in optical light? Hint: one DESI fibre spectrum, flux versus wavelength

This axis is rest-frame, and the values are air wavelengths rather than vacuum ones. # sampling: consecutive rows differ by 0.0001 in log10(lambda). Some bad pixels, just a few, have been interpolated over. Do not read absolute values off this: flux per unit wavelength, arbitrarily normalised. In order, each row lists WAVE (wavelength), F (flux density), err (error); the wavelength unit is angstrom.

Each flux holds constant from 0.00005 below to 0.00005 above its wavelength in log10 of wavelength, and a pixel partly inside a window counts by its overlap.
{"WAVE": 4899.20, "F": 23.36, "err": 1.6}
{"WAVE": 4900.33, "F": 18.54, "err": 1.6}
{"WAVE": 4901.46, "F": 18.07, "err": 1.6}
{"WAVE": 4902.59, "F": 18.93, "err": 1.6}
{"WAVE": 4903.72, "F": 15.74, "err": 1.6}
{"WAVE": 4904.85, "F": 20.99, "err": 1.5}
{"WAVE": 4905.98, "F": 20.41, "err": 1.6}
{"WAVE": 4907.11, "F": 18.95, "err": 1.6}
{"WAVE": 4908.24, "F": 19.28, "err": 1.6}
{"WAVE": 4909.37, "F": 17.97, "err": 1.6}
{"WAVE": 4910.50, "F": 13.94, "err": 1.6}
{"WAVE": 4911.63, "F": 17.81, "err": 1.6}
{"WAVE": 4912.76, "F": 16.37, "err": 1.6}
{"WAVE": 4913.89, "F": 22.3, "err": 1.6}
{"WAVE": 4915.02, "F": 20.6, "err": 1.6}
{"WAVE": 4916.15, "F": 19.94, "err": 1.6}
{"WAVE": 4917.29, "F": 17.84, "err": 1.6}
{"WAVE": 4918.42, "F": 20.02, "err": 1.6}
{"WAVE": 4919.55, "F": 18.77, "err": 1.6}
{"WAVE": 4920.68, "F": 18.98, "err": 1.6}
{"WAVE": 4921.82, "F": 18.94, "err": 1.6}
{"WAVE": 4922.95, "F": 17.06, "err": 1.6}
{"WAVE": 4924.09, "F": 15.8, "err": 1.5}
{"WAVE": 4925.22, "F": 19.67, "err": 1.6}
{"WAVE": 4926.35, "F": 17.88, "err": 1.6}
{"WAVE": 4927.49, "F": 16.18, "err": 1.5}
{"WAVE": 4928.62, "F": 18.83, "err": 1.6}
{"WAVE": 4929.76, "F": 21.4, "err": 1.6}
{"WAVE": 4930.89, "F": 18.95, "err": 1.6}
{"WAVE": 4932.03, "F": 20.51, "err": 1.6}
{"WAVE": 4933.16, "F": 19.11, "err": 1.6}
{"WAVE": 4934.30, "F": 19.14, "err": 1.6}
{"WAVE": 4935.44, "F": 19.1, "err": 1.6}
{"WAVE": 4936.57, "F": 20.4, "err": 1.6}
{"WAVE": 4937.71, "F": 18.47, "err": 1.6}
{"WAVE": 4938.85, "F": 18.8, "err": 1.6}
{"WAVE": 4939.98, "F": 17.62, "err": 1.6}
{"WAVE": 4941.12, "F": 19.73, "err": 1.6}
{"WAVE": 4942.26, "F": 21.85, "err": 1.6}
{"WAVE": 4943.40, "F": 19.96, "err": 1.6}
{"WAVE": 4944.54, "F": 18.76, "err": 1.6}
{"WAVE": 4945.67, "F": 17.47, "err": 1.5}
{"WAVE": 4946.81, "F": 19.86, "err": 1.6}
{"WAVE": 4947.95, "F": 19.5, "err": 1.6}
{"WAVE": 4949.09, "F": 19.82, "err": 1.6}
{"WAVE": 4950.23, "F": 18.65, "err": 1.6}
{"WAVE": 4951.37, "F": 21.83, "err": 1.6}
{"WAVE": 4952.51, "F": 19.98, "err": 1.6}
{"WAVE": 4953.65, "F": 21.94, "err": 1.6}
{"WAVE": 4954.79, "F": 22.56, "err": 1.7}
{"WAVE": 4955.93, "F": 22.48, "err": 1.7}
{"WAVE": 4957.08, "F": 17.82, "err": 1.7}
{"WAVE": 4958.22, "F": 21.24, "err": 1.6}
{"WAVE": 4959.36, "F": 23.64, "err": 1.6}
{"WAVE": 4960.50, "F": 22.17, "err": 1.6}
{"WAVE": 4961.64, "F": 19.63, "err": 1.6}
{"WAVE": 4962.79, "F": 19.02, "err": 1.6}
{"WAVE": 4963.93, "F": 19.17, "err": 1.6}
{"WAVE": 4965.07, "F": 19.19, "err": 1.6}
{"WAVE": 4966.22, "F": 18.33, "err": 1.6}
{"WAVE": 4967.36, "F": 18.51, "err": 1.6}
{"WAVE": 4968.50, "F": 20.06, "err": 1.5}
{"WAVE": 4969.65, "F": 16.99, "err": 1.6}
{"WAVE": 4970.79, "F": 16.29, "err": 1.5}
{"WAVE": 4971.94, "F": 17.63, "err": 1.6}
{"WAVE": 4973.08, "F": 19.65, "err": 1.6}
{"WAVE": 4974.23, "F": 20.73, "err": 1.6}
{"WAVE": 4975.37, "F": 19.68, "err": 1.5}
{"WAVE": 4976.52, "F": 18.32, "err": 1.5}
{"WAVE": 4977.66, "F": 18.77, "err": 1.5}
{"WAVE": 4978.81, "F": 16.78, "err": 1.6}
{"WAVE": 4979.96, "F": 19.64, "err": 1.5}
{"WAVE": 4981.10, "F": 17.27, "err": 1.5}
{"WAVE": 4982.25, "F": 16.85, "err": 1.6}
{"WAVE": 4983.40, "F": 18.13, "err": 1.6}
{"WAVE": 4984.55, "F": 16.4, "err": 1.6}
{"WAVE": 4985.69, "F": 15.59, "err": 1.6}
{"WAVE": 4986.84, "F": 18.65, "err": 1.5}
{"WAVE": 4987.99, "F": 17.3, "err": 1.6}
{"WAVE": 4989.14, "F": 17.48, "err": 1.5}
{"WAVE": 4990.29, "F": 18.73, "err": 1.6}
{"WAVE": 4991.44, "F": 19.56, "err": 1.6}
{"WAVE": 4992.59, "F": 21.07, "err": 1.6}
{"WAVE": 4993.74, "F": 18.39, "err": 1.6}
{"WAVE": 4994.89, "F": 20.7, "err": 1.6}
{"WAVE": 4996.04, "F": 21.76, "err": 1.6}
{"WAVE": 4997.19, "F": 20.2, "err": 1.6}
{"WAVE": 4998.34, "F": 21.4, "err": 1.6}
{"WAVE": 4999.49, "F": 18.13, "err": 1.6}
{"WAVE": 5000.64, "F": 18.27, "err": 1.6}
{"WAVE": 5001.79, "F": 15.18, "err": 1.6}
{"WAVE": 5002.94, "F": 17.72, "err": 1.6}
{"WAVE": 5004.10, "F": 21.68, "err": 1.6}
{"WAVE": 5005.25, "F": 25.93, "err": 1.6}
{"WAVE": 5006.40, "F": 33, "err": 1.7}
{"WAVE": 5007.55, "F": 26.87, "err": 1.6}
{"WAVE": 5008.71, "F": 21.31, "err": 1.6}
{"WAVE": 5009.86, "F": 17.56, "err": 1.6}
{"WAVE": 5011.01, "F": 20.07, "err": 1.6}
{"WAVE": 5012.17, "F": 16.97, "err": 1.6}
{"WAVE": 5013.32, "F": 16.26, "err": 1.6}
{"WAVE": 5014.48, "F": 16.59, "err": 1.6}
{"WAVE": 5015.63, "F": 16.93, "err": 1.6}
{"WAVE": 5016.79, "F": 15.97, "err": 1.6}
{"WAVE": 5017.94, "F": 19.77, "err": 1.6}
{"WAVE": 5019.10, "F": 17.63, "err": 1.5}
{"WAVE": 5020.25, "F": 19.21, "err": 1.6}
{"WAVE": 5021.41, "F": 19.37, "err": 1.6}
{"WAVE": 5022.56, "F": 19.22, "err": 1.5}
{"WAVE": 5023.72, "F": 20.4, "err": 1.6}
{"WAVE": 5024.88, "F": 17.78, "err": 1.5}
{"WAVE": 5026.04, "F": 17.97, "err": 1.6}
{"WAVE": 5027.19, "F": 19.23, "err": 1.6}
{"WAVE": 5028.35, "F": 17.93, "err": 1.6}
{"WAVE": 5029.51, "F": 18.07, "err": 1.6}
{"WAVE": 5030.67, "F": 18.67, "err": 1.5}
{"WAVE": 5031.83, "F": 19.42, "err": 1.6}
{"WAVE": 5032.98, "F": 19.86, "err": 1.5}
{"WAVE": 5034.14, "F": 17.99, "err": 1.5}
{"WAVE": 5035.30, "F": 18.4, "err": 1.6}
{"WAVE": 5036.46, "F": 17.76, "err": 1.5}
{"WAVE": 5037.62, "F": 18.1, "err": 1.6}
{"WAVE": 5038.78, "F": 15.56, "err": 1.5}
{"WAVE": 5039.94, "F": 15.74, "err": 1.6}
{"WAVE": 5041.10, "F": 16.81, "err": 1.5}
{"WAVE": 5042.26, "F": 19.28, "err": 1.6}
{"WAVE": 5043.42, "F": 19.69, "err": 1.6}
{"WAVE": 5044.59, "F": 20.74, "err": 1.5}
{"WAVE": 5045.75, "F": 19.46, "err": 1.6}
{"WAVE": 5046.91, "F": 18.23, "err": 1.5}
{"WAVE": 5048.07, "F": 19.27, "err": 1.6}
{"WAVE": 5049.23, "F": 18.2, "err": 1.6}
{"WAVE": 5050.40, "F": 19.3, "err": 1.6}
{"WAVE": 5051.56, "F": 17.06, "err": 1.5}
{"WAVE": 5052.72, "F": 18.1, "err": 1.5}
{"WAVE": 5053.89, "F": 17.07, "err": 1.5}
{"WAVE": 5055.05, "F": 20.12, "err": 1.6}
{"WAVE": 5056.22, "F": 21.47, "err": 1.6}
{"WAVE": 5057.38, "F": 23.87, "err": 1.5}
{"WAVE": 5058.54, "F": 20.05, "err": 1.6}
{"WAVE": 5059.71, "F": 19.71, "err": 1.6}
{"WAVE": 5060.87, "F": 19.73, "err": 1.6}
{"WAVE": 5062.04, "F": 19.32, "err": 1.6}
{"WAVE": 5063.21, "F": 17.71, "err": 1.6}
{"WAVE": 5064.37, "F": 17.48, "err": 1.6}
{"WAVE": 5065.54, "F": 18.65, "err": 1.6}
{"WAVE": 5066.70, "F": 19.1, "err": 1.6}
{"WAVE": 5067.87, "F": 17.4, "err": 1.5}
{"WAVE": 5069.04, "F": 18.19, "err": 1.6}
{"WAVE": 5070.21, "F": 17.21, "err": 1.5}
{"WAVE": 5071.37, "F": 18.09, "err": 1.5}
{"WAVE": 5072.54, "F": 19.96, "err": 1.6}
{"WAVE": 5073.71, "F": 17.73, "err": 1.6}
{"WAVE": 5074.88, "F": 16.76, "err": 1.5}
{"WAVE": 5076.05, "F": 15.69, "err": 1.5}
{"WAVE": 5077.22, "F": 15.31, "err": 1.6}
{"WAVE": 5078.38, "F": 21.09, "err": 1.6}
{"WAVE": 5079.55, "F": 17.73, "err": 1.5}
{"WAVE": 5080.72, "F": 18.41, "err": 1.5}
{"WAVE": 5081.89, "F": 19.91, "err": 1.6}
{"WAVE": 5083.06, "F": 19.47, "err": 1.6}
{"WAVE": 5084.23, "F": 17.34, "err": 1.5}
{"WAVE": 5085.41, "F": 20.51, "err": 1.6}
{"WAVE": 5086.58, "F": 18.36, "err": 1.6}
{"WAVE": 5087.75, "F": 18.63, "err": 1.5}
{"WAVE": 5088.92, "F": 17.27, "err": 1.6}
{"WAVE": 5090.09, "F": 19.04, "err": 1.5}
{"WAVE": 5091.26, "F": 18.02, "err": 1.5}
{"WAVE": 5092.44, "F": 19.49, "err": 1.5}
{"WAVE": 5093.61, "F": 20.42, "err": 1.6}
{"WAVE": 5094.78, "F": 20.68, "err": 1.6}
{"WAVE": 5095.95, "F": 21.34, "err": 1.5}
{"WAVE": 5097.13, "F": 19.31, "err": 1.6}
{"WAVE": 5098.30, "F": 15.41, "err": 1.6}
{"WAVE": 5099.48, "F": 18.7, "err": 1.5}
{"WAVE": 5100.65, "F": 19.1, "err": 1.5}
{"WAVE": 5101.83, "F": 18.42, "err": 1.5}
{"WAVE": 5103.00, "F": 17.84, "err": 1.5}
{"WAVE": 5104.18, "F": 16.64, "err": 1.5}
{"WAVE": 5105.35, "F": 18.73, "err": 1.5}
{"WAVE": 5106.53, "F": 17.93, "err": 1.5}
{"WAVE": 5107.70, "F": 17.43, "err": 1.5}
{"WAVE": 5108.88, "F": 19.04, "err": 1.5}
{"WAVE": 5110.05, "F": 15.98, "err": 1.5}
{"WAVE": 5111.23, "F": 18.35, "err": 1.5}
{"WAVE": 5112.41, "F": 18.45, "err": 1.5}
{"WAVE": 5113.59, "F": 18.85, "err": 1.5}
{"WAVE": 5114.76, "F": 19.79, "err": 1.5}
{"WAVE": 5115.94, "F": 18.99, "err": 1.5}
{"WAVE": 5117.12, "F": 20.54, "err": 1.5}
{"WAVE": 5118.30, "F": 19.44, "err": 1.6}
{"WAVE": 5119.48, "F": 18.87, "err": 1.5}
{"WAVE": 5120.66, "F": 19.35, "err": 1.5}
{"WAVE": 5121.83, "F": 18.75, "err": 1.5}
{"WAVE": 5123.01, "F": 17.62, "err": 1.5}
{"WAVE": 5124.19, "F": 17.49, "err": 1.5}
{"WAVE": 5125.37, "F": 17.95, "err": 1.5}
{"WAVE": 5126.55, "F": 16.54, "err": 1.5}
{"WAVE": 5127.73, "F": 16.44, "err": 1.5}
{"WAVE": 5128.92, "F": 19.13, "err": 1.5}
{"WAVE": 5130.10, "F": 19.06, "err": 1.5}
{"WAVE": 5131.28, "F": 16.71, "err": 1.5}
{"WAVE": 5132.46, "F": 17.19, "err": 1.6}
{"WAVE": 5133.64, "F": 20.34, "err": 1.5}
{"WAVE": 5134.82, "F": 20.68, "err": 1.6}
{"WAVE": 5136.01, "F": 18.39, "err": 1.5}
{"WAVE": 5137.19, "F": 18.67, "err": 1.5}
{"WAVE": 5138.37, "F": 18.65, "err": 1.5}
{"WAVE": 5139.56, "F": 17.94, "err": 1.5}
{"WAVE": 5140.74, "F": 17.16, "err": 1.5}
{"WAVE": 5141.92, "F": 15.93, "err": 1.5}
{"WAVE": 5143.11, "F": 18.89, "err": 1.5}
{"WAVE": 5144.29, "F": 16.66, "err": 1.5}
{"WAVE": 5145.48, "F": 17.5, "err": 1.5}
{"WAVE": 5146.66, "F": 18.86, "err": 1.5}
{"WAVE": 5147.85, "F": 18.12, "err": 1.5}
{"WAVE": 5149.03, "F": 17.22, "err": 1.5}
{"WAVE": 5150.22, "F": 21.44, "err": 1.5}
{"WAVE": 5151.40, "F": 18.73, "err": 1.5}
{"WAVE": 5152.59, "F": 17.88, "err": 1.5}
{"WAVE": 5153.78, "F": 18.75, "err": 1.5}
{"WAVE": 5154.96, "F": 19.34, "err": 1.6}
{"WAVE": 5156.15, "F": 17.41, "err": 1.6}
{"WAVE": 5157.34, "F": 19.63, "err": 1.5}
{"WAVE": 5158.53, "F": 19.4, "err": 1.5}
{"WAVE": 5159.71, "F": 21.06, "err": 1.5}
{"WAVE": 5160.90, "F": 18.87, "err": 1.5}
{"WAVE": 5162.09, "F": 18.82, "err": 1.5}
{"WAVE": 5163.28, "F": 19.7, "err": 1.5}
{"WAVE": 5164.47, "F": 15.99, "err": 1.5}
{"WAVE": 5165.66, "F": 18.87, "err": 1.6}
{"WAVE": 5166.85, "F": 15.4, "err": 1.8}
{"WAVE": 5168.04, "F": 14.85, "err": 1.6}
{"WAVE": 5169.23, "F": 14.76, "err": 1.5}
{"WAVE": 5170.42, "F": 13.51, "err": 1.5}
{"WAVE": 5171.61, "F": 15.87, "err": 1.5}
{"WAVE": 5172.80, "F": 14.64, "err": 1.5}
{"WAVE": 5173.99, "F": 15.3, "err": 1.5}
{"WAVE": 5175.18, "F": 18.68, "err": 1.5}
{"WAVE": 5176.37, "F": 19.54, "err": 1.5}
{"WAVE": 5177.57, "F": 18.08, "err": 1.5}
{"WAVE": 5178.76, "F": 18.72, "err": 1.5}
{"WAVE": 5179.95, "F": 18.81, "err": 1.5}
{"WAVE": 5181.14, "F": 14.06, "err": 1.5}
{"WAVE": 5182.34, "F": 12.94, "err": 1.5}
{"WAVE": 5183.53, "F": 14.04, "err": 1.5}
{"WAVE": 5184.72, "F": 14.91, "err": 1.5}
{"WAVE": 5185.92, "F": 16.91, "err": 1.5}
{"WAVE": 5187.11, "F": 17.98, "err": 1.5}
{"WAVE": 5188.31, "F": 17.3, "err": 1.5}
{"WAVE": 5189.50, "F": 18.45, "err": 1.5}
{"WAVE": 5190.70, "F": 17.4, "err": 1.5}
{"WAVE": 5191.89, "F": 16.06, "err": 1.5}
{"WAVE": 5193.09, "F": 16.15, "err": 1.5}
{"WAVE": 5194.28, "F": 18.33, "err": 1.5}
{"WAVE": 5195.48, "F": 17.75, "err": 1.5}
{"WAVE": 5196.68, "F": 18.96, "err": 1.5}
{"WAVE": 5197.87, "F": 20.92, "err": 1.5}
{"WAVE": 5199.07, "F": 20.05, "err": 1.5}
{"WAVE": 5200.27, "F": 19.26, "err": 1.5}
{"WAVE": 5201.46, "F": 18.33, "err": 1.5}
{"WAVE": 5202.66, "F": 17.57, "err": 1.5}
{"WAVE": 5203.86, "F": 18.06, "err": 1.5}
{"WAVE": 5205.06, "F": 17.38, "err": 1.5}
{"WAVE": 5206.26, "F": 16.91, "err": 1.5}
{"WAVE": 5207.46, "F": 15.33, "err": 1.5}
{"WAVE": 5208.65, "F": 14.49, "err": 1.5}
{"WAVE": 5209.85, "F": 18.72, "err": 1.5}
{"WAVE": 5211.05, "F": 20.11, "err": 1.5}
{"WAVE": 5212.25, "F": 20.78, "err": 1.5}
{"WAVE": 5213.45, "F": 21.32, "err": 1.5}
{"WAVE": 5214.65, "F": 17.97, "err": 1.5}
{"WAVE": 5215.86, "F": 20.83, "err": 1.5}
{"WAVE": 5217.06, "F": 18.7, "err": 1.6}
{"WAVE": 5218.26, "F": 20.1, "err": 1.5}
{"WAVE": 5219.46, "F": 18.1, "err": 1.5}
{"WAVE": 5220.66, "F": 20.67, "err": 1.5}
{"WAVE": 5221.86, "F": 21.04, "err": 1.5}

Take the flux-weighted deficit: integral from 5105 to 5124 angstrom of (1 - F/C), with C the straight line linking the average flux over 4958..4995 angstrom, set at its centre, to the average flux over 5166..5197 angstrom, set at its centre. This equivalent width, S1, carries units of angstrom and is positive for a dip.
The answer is -1.5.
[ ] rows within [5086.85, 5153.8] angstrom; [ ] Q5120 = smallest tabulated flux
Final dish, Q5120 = 15.41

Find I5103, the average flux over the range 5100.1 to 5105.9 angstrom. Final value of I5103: 18.1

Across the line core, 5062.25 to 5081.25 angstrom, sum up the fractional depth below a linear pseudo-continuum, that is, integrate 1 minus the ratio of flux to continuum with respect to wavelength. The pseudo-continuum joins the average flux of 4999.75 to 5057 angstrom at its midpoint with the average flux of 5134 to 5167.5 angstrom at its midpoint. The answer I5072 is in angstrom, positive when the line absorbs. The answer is 0.9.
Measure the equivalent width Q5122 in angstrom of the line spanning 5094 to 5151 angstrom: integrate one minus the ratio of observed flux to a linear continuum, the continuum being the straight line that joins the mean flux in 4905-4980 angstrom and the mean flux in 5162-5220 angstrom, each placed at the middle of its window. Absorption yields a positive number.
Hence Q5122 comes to -1.3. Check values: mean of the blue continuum 19.2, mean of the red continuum 17.5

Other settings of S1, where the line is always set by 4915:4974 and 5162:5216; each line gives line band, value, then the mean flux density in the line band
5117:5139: -0.74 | 18.5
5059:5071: -0.05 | 18.5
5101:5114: 0.04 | 18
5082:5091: -0.24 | 18.7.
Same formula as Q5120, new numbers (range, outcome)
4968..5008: 15.18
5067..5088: 15.31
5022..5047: 15.56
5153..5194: 12.94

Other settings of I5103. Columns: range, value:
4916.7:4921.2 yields 18.9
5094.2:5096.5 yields 21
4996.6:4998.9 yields 20.8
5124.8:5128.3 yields 17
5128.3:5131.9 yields 18.3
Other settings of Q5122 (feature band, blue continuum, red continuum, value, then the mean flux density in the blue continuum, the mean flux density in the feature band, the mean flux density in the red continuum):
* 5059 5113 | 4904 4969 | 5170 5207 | -1.0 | 19.4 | 18.4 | 17.2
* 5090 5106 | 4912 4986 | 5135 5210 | -0.6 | 19.2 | 18.8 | 17.6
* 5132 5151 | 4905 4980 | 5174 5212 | -0.6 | 19.2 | 18.4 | 17.5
